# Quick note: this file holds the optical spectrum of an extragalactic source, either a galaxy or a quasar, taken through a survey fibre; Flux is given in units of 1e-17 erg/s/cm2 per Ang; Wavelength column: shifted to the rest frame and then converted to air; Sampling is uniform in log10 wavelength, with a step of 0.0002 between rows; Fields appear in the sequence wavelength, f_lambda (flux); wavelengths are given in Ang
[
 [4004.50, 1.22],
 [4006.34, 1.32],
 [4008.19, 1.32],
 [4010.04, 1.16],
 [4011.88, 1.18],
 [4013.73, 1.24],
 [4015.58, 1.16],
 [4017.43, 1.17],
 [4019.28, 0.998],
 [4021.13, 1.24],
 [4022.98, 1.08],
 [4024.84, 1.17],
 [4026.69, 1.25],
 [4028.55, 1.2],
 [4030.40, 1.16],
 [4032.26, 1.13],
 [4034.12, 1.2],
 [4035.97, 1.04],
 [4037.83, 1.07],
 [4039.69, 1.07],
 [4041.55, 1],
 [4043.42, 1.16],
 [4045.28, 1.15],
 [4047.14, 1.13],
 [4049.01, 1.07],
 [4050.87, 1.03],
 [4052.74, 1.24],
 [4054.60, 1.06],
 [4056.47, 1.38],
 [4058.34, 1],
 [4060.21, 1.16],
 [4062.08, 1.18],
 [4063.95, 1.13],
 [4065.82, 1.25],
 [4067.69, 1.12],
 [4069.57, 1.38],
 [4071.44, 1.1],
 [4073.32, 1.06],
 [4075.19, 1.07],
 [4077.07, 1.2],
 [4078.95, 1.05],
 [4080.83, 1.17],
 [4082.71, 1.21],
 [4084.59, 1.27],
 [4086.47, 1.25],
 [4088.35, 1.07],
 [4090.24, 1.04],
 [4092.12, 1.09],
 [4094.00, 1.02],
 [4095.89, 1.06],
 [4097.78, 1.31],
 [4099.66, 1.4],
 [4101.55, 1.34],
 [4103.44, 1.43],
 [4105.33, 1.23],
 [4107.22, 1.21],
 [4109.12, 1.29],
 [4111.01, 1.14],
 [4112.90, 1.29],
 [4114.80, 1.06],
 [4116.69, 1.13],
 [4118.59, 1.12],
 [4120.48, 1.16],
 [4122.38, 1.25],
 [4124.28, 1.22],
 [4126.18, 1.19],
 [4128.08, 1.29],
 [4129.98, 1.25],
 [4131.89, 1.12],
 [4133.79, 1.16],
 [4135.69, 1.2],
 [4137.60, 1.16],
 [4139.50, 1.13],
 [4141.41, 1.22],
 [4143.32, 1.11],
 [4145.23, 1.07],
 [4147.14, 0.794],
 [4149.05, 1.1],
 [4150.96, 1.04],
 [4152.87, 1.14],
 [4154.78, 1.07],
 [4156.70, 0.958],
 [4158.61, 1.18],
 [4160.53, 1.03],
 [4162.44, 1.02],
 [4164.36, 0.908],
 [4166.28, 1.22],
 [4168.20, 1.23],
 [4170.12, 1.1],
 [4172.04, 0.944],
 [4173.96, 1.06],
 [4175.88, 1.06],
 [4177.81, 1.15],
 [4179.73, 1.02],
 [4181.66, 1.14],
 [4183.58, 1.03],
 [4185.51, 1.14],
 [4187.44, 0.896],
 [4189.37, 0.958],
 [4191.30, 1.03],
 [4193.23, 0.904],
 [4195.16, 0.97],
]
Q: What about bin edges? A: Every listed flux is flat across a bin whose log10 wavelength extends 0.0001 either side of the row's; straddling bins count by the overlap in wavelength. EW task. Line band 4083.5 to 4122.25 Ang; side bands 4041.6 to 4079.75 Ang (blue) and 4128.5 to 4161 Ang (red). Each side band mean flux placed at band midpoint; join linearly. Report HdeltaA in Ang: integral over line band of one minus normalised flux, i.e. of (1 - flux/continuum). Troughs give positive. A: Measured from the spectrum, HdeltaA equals -2.5 Ang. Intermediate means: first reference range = 1.14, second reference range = 1.11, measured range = 1.2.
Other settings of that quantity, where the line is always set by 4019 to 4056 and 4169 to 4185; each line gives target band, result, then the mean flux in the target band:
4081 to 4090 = -0.6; 1.18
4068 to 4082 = -0.4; 1.15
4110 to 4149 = -2.3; 1.15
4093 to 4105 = -1.7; 1.26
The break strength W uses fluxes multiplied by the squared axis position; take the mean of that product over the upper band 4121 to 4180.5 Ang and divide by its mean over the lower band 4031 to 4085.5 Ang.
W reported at 1.02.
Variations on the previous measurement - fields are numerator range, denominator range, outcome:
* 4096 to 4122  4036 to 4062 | 1.14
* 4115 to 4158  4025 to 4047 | 1.05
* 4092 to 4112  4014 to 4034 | 1.11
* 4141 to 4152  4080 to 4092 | 0.93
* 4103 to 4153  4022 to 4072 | 1.06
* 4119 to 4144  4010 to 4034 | 1.08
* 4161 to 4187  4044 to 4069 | 0.99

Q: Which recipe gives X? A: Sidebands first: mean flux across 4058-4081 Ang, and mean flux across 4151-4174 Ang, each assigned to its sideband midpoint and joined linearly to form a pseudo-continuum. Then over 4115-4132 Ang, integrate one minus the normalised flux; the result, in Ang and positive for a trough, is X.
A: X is -1.35 Ang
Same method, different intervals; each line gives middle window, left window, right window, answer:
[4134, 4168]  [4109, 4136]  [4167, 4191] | 1.2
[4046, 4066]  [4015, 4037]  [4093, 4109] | 0.8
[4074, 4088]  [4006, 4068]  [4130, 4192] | -0.5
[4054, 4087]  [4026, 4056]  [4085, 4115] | -0.1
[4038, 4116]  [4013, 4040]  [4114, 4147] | -1.0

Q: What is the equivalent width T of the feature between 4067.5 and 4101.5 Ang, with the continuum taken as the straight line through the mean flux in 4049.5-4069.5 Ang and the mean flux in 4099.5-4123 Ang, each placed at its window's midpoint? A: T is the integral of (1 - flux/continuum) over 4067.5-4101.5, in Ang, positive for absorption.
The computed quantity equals 0.85 Ang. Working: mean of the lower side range 1.16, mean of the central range 1.17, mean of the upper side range 1.23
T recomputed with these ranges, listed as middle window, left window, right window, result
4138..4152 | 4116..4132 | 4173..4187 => 1.0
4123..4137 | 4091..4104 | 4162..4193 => -0.6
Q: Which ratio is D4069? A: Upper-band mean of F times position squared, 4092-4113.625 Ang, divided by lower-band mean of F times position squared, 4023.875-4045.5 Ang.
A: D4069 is 1.1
